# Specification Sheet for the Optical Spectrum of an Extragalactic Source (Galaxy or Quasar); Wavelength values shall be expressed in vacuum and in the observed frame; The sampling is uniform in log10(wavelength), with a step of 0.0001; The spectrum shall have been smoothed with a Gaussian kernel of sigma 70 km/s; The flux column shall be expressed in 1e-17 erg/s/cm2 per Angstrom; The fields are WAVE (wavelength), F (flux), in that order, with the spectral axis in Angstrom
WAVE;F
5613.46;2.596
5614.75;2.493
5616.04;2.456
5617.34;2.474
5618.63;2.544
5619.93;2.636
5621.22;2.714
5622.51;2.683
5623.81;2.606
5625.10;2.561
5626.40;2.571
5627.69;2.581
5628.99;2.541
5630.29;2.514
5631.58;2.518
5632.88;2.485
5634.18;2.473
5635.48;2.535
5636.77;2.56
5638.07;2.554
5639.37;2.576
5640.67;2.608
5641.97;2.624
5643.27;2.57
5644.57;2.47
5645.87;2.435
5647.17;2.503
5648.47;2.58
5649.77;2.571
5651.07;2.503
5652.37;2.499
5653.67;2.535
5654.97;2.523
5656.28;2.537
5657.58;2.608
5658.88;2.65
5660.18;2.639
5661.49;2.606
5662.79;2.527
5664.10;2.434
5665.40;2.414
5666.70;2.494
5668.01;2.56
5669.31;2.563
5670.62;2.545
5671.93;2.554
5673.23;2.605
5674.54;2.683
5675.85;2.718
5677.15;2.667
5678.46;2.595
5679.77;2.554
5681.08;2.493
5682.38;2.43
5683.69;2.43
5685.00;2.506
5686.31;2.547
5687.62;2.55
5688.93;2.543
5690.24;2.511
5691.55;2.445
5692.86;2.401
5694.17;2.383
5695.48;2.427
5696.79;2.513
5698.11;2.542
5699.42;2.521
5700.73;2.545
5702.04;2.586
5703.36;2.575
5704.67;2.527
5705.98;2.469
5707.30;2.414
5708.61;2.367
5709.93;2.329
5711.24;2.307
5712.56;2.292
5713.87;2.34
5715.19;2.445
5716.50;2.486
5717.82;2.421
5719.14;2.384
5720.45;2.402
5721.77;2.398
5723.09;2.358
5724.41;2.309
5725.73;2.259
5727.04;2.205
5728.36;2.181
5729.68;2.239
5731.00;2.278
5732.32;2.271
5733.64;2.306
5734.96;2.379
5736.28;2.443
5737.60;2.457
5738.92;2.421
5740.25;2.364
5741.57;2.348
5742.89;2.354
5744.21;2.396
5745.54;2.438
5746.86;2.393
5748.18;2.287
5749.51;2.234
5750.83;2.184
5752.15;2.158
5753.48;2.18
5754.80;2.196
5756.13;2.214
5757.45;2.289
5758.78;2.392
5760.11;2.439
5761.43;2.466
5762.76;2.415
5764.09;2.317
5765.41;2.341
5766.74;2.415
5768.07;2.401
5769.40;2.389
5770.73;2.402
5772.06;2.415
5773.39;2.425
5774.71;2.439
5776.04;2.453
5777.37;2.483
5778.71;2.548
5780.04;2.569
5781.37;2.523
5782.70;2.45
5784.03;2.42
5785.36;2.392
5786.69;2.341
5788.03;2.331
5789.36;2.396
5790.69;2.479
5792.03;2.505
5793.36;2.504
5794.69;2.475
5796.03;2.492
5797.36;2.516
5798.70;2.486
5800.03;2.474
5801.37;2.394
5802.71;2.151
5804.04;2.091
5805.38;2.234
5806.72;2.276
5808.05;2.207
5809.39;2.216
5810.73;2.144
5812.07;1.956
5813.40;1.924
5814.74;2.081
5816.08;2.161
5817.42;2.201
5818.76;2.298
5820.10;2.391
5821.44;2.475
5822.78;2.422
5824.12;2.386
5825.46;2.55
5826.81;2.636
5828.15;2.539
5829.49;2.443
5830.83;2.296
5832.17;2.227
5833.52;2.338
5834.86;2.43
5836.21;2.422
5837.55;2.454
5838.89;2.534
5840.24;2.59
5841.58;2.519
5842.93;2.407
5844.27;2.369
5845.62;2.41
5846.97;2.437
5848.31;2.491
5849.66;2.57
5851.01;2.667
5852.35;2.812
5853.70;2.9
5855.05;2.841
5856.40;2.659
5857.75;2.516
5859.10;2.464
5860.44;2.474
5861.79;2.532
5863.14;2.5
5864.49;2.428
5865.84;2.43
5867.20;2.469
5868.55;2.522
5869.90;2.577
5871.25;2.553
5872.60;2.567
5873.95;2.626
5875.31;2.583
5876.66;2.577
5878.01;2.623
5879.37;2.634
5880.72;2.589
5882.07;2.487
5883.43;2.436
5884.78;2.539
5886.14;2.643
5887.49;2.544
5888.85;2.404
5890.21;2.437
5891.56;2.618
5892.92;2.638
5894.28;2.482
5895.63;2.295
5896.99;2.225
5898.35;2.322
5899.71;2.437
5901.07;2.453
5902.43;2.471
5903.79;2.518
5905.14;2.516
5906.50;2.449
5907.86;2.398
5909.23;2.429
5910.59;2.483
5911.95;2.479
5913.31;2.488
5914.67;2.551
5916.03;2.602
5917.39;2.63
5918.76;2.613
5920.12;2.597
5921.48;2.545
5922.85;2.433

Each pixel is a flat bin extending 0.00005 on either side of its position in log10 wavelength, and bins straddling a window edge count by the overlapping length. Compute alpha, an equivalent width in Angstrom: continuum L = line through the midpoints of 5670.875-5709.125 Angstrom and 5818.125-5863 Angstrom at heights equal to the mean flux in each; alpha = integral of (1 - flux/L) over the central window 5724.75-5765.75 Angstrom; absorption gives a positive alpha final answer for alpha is 3.2 Angstrom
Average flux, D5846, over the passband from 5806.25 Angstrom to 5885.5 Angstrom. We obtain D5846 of 2.46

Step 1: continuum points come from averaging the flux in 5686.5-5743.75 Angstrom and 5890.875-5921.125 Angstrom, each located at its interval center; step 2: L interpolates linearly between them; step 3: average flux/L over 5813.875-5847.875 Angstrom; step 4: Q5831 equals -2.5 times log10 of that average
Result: 0.03 mag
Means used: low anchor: 2.4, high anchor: 2.49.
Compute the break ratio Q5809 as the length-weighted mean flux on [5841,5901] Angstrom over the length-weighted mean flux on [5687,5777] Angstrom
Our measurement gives 1.1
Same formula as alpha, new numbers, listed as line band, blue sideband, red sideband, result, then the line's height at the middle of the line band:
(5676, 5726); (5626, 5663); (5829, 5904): 1.6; 2.54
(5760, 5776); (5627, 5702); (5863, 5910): 0.7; 2.52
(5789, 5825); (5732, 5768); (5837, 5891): 2.0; 2.44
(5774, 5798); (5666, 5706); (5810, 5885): 0.3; 2.49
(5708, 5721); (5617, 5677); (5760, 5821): 0.5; 2.46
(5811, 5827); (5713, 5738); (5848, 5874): 1.5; 2.51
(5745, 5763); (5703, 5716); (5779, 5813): 0.6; 2.38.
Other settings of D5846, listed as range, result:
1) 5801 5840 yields 2.31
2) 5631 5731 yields 2.49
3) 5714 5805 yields 2.37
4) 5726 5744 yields 2.33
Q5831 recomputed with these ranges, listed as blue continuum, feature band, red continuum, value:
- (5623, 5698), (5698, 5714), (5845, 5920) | 0.04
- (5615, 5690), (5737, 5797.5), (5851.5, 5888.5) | 0.08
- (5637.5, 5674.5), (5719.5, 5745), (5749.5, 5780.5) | 0.04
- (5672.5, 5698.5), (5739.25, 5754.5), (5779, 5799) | 0.08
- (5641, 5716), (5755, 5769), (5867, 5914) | 0.06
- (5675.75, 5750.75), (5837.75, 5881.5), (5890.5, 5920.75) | -0.04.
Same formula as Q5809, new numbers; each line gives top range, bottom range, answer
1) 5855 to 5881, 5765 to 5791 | 1.05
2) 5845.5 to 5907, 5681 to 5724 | 1.03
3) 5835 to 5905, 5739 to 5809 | 1.06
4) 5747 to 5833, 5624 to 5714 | 0.93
